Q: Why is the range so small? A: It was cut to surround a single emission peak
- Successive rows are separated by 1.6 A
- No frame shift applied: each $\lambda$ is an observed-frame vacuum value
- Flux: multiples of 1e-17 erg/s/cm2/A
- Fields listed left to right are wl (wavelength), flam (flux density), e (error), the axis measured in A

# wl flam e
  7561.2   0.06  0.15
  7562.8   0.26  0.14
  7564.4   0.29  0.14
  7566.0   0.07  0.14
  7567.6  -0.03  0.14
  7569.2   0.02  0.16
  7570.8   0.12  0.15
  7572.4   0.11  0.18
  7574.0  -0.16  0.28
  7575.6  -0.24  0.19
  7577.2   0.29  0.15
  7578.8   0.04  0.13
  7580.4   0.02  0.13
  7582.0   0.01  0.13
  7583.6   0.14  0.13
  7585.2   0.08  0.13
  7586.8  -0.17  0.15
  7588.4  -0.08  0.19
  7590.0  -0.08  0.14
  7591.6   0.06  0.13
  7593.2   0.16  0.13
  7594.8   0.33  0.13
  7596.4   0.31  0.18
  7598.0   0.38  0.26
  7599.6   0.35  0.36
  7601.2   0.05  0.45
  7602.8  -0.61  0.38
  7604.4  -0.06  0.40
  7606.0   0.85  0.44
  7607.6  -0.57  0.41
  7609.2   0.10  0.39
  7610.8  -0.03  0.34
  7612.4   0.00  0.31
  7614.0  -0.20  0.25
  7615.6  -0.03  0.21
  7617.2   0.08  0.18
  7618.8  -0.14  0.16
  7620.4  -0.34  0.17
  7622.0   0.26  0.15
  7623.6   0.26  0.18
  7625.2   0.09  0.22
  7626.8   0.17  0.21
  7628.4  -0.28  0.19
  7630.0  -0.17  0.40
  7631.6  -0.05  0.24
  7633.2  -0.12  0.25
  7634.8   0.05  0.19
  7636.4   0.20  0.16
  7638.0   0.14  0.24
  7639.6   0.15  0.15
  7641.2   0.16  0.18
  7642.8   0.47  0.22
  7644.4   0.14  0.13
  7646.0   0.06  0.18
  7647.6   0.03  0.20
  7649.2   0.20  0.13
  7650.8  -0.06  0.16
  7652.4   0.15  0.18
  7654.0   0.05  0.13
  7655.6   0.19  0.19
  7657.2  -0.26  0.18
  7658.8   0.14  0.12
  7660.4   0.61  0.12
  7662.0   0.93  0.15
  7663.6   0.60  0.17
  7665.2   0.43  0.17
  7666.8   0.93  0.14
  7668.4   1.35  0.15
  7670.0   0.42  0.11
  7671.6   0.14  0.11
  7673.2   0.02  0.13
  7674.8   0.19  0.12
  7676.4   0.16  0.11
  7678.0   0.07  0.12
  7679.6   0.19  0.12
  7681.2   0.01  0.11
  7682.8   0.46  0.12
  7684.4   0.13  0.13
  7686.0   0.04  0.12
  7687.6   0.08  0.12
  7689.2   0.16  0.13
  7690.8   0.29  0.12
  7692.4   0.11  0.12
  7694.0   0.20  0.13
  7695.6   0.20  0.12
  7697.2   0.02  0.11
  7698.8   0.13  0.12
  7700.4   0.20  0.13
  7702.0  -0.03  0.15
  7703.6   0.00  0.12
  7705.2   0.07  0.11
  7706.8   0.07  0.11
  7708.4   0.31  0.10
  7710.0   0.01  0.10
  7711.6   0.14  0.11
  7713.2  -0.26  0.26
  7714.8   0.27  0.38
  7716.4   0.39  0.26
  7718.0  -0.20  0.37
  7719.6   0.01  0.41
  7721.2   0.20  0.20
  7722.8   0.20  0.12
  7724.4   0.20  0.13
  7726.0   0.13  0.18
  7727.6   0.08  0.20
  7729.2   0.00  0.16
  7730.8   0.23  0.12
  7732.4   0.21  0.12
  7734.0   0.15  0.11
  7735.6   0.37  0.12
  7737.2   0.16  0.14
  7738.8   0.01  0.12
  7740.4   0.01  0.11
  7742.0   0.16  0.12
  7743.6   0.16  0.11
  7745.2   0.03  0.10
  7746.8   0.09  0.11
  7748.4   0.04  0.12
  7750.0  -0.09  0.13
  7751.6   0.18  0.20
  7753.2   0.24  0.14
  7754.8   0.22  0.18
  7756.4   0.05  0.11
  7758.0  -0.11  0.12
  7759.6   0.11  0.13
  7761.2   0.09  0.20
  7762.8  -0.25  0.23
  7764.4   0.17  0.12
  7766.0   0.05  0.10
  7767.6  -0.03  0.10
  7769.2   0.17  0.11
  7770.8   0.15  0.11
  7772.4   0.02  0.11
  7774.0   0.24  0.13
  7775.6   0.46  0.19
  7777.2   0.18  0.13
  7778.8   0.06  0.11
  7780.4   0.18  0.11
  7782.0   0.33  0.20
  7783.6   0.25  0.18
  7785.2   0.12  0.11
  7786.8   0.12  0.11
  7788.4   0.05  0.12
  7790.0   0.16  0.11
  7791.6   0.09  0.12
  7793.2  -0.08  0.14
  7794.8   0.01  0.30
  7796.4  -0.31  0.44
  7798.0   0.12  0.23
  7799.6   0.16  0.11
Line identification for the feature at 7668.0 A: [O II]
